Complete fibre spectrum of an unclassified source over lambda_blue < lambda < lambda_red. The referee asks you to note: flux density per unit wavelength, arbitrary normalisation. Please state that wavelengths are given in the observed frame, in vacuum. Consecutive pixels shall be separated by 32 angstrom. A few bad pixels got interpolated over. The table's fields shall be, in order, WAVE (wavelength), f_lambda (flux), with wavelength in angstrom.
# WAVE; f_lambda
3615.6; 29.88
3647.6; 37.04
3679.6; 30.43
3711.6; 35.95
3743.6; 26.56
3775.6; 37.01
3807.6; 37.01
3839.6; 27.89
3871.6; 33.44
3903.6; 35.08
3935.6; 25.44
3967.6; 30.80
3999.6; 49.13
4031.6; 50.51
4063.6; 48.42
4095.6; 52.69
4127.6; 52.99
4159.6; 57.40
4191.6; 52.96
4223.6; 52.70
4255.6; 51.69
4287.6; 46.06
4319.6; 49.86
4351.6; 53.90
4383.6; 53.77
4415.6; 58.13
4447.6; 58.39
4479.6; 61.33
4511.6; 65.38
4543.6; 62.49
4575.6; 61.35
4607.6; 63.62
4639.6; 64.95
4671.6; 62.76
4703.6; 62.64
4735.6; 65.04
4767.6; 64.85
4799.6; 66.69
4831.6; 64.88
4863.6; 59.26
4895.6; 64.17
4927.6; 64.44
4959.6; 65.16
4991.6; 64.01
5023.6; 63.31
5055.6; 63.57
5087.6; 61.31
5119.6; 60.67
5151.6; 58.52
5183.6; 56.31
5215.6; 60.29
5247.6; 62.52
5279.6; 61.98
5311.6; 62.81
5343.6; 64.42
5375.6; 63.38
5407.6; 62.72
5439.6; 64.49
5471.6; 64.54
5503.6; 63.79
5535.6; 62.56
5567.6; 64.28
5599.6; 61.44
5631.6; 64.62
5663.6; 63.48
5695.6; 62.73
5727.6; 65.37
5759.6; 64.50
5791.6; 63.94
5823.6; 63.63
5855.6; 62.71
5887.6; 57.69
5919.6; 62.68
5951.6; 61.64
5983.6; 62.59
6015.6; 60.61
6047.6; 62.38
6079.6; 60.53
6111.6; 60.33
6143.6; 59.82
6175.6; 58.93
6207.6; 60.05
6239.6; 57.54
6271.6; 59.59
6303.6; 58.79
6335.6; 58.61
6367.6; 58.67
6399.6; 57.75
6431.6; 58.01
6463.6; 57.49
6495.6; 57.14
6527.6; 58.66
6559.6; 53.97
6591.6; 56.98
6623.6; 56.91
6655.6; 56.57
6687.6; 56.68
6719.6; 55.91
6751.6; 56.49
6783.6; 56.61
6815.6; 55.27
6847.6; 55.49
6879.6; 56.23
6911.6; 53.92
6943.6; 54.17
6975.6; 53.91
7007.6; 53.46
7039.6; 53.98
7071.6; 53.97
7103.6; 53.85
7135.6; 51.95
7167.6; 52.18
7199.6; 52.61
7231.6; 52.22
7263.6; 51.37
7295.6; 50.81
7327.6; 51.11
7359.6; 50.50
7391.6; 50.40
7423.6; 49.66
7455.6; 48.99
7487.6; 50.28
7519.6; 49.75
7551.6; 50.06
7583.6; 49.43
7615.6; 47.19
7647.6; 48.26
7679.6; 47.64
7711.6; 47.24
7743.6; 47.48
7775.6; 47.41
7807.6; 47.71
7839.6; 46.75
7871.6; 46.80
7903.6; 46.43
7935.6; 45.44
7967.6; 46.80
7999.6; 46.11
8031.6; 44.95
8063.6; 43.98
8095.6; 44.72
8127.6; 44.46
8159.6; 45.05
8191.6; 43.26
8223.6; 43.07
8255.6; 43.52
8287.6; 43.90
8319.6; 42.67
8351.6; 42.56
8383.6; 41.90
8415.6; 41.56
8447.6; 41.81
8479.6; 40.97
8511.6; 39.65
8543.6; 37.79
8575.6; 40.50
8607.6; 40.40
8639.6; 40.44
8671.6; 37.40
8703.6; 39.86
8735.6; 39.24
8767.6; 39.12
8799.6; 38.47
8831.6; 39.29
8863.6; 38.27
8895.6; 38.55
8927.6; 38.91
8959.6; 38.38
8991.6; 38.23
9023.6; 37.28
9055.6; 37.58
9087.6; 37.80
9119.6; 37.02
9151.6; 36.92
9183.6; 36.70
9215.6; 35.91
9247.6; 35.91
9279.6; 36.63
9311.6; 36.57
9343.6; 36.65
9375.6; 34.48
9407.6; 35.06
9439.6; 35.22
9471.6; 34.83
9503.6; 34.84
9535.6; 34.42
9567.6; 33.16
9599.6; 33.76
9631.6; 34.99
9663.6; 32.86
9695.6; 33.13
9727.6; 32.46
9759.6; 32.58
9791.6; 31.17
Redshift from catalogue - -0.001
